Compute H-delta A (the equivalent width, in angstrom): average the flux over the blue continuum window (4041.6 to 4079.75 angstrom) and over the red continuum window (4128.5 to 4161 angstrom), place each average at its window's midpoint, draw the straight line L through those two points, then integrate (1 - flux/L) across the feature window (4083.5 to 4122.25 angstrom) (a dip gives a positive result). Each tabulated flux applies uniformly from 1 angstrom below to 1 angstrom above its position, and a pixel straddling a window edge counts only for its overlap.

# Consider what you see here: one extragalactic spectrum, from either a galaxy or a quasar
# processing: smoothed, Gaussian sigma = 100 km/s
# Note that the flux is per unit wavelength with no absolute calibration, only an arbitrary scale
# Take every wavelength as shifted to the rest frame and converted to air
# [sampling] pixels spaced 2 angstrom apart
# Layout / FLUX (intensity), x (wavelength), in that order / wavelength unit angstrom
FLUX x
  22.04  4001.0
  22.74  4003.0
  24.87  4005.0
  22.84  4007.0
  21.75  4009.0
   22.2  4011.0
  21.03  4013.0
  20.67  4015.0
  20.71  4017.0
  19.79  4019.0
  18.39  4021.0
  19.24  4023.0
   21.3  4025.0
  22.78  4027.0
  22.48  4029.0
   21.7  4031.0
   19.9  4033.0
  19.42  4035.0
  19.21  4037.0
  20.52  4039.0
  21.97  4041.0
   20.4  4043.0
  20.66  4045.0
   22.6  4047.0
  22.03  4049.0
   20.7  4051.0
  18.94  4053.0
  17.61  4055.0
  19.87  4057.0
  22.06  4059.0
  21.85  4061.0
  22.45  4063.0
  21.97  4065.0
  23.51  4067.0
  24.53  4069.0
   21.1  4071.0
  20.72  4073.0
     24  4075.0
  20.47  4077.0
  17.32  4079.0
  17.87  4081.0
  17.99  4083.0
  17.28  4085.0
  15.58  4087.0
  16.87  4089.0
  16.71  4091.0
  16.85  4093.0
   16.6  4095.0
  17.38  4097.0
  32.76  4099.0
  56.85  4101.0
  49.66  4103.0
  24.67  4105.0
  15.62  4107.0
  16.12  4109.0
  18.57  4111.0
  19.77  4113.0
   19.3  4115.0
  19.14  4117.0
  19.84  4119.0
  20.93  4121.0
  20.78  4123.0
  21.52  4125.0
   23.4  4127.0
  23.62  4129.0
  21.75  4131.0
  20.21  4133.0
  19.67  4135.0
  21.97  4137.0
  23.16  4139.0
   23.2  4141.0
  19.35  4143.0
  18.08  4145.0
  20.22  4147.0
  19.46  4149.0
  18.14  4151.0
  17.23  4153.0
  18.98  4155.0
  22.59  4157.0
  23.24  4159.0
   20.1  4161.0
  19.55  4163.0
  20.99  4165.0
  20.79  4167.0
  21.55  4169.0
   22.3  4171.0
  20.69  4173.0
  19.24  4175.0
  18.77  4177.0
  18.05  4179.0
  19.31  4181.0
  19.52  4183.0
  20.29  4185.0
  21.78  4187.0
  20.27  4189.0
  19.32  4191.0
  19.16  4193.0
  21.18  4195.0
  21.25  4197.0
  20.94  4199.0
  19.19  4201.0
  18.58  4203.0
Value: -3.1 angstrom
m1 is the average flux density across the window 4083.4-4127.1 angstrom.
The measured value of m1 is 22.5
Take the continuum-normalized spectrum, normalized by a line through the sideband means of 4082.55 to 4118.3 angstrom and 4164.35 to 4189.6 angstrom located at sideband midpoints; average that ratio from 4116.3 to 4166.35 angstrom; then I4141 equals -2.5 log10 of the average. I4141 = 0.04 mag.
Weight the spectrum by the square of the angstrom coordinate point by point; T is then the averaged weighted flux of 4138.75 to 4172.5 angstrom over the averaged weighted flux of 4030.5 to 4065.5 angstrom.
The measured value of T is 1.0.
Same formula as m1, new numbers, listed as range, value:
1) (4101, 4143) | 22.9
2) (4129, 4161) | 20.6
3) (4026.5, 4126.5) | 21.6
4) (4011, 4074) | 21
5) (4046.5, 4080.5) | 21.2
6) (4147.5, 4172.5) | 20.4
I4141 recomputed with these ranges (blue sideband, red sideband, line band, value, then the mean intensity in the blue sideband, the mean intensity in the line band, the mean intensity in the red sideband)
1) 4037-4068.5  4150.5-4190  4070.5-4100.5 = 0.05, 21.1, 19.9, 20.2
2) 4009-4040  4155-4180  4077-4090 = 0.18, 20.7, 17.4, 20.6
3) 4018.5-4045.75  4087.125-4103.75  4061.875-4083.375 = 0.16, 20.6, 21.2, 27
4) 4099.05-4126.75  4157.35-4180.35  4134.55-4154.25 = 0.13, 25.1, 20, 20.5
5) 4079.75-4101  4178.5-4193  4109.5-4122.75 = 0.04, 20.4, 19.5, 19.8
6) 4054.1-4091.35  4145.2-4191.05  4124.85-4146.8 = -0.07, 20.1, 21.4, 20.1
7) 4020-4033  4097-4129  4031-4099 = 0.13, 20.9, 20.1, 25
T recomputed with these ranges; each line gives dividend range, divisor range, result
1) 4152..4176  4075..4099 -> 1.17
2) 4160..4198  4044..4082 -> 1.02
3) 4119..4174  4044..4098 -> 1.09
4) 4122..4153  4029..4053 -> 1.05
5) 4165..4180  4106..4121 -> 1.13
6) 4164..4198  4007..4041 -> 1.05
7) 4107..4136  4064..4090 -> 1.03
